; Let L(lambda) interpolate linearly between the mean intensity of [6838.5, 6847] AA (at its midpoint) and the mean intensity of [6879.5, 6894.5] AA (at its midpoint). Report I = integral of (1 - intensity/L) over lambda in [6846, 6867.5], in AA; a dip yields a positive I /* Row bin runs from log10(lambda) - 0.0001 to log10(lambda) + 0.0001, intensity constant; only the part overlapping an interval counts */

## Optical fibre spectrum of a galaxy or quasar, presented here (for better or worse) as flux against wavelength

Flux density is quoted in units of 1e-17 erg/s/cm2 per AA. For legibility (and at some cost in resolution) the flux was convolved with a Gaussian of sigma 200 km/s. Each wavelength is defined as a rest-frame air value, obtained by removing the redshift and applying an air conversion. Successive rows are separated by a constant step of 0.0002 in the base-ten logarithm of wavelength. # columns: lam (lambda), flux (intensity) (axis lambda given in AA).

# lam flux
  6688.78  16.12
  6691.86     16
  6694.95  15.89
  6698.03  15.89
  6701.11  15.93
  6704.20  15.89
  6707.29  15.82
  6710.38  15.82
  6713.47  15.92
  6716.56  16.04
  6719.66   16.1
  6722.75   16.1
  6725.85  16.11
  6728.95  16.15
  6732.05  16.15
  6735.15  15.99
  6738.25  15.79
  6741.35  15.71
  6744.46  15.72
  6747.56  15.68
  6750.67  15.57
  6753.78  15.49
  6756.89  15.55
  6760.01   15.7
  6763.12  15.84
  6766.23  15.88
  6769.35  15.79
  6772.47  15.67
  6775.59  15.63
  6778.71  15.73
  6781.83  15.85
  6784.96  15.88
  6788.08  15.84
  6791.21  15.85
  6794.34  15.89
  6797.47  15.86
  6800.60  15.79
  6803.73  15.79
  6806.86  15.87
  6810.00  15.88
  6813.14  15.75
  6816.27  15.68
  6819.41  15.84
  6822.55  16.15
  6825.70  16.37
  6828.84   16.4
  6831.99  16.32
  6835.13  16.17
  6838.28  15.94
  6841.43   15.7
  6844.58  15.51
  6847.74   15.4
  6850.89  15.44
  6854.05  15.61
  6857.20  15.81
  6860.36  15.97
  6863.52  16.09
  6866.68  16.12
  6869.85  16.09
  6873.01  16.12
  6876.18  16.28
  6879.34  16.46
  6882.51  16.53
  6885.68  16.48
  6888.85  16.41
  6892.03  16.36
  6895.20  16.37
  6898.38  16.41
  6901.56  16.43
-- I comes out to 0.2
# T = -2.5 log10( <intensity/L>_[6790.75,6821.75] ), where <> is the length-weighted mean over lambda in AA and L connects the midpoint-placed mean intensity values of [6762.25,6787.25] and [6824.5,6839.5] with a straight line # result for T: 0.014 mag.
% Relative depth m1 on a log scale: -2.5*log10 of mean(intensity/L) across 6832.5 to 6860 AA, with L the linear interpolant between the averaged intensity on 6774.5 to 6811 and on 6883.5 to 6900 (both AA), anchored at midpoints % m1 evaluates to 0.03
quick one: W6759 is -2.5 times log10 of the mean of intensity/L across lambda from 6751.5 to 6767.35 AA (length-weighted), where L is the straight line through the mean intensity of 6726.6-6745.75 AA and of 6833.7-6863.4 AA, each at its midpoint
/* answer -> 0.01 mag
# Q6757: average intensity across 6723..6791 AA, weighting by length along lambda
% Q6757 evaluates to 15.8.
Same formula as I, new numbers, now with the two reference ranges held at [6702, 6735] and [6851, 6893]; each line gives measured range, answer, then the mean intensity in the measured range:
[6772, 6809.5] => 0.6 AA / 15.8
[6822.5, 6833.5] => -0.2 AA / 16.3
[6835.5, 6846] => 0.2 AA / 15.8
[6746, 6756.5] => 0.3 AA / 15.6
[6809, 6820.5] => 0.2 AA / 15.8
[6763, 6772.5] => 0.1 AA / 15.8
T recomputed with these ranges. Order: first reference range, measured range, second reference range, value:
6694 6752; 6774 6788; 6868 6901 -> 0.020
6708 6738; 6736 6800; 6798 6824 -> 0.013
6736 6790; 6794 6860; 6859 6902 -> 0.011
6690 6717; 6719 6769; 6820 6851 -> 0.006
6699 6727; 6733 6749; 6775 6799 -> 0.008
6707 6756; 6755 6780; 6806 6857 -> 0.011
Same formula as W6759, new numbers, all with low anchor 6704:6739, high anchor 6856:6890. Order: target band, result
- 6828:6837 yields -0.008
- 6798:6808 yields 0.019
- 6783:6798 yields 0.016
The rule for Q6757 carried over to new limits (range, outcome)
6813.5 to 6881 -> 16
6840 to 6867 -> 15.7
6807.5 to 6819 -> 15.8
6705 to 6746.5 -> 16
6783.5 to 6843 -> 15.9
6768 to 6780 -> 15.7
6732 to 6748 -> 15.8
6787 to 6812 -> 15.8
